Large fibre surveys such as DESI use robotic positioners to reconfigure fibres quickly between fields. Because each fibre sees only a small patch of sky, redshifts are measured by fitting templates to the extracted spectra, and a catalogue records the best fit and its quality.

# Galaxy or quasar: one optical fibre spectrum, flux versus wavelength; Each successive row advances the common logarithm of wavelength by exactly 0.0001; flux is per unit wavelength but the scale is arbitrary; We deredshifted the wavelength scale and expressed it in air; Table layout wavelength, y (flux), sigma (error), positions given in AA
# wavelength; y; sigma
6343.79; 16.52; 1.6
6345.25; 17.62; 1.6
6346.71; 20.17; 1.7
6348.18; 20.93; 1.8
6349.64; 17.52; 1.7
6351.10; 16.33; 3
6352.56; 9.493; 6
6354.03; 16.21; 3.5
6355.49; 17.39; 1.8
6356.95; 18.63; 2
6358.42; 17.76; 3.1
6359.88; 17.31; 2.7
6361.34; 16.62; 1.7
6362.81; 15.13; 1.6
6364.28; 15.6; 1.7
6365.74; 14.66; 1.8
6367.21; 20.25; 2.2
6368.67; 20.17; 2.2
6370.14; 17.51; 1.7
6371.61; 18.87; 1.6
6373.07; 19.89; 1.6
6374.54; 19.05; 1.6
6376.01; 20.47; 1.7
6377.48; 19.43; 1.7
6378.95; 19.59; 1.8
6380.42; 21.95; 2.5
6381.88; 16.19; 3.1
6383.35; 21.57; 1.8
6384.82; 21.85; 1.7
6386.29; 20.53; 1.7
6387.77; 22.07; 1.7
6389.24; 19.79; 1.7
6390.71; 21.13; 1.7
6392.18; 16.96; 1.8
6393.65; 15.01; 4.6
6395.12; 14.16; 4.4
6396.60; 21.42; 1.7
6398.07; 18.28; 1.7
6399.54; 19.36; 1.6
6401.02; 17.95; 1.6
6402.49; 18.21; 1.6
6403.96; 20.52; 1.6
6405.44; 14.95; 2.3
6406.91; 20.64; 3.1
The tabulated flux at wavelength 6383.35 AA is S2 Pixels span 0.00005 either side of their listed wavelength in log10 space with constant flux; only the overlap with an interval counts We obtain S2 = 21.57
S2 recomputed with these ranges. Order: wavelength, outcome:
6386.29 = 20.53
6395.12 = 14.16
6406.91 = 20.64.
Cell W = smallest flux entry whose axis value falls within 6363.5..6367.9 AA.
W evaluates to 14.66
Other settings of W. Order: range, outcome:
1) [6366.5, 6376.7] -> 17.51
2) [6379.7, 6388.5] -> 16.19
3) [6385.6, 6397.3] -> 14.16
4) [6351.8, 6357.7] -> 9.493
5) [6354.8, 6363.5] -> 15.13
